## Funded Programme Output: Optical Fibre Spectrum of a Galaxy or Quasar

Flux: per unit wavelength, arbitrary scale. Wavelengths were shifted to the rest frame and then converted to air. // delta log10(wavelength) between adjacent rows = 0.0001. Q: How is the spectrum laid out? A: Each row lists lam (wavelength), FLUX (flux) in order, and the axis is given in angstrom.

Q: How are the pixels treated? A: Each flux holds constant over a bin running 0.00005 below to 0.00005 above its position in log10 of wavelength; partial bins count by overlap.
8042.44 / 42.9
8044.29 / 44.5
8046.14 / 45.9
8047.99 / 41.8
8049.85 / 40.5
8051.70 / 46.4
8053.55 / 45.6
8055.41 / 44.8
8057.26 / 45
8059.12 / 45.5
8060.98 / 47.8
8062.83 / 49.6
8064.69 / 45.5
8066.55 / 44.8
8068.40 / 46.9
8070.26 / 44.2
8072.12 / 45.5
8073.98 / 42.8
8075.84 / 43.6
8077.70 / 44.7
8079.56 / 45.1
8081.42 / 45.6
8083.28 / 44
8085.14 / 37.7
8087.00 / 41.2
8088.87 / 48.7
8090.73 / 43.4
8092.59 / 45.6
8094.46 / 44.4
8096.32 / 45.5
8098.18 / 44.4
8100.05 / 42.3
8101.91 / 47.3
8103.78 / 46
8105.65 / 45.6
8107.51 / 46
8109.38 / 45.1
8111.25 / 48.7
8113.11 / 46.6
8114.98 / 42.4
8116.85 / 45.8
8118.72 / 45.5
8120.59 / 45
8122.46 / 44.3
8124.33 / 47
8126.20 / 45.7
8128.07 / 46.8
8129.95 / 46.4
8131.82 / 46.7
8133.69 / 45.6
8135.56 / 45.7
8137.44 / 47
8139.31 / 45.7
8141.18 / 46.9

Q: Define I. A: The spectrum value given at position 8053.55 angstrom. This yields 45.6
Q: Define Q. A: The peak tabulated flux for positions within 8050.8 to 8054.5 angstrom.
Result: 46.4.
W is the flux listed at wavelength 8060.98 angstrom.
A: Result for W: 47.8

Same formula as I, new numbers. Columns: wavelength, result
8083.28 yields 44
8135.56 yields 45.7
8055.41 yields 44.8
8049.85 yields 40.5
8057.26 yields 45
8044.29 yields 44.5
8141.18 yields 46.9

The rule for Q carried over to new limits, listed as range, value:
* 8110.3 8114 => 48.7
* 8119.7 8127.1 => 47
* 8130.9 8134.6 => 46.7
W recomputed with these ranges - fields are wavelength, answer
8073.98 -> 42.8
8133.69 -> 45.6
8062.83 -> 49.6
